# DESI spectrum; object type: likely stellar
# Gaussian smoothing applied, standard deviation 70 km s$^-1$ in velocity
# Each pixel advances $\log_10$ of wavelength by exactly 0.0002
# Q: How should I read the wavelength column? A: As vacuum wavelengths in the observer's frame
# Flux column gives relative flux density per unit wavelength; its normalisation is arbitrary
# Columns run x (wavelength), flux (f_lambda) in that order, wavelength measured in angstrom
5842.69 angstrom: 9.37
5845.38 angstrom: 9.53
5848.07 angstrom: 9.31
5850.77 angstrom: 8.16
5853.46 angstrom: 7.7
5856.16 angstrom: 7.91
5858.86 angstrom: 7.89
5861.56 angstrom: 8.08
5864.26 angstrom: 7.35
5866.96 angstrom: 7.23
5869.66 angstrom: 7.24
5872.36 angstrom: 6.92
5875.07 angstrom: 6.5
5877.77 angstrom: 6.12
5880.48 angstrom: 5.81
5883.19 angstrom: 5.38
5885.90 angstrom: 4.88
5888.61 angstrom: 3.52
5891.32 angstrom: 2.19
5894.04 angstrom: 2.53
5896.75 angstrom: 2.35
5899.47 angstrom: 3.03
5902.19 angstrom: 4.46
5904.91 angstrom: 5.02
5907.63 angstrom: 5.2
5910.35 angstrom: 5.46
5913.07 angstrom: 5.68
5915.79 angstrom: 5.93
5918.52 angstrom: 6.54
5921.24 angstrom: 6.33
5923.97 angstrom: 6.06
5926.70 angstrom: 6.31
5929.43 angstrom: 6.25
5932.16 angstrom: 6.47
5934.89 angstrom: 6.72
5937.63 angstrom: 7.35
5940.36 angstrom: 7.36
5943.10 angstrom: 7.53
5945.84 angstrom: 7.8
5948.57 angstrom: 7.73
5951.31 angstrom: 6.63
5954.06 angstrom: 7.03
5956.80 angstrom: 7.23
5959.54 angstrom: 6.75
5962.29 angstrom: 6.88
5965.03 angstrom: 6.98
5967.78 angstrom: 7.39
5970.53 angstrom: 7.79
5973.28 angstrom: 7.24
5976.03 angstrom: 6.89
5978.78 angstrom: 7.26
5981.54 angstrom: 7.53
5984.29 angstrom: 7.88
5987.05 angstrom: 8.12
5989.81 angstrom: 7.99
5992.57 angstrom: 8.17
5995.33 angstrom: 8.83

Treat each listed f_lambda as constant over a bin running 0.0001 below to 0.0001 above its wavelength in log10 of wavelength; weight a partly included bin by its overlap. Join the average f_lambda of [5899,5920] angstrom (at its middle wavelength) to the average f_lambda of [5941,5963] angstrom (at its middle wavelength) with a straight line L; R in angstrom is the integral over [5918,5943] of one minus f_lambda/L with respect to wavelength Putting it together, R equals -1.7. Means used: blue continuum 5.26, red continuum 7.21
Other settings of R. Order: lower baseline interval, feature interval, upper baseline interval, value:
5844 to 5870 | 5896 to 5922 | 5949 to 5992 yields 9.1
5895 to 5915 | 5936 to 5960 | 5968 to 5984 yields -4.1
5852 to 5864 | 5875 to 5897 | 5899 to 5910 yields 6.2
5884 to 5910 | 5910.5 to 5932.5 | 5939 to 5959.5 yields -3.0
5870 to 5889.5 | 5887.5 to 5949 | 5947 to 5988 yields 9.0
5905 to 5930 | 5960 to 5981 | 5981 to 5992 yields 0.7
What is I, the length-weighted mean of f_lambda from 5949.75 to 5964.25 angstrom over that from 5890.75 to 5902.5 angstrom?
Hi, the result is 2.45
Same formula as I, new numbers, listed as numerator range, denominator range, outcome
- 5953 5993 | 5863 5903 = 1.47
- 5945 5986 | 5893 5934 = 1.39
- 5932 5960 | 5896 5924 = 1.41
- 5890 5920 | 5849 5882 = 0.61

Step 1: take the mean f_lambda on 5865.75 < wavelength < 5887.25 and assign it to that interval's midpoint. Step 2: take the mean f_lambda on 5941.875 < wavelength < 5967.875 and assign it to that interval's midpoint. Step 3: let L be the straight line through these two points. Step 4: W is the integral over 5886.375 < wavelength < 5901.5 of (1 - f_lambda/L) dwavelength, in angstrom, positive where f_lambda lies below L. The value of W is 8.3 angstrom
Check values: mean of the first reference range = 6.25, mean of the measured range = 2.93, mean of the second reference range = 7.18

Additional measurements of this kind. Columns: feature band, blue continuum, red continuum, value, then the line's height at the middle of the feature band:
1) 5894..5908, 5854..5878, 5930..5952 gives 6.7 angstrom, 7.25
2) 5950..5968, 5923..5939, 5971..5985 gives 0.2 angstrom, 7.03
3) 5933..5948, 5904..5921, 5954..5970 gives -2.0 angstrom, 6.49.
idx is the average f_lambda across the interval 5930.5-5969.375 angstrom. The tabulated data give 7.13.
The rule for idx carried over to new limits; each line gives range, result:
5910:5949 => 6.64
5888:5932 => 4.87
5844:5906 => 6.05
